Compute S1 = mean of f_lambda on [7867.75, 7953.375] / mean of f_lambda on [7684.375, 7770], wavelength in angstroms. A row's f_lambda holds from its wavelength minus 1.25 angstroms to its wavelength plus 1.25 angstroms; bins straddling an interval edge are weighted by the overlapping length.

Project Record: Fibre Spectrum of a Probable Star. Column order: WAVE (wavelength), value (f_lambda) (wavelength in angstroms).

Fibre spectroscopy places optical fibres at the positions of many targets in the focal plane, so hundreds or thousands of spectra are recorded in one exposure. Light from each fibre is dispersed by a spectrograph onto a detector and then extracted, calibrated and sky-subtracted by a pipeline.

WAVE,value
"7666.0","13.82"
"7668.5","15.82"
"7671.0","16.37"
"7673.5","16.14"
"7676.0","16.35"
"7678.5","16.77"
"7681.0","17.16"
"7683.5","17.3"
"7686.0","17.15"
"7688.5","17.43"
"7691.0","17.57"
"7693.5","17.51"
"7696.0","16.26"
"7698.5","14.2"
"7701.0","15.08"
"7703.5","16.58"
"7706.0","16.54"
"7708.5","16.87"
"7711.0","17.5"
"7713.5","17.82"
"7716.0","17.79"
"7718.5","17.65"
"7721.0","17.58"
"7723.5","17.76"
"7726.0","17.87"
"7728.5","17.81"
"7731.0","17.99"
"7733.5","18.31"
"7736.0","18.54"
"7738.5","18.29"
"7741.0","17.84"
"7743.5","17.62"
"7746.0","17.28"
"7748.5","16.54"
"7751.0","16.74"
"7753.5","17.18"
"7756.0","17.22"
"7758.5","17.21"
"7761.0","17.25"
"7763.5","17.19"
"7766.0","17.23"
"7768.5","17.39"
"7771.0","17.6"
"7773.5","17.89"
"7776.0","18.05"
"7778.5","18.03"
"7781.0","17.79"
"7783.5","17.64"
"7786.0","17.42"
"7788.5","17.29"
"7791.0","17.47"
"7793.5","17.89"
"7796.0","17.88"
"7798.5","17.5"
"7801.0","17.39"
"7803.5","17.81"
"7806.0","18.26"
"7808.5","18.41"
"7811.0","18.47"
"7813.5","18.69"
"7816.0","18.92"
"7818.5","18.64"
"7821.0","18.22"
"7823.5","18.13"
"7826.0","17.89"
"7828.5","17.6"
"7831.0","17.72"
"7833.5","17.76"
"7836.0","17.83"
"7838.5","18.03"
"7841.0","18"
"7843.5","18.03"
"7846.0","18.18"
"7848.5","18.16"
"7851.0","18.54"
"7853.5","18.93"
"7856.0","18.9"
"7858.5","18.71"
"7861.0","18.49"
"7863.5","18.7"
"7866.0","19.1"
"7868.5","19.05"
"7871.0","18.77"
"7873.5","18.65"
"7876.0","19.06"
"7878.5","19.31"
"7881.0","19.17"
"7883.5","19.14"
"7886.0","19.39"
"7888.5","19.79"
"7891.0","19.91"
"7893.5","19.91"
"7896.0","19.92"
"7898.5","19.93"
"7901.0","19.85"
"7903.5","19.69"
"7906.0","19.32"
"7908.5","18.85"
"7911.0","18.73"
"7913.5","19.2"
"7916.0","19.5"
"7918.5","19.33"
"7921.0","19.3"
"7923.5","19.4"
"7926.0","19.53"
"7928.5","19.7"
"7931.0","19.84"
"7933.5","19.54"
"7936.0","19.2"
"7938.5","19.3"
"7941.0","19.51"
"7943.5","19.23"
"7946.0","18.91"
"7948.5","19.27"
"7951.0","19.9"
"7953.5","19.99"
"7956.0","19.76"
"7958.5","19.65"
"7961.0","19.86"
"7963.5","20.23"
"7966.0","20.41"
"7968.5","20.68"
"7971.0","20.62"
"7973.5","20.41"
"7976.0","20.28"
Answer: 1.12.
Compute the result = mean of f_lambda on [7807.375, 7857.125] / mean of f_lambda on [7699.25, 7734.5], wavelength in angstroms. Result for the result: 1.1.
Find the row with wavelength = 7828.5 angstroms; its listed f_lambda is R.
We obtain 17.6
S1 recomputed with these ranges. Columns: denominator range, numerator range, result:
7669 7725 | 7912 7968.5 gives 1.16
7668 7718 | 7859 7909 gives 1.15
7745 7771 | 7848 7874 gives 1.09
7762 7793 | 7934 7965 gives 1.11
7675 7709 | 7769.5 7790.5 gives 1.06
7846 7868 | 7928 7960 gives 1.05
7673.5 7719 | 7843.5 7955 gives 1.14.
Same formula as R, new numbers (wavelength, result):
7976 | 20.28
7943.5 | 19.23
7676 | 16.35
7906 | 19.32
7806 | 18.26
